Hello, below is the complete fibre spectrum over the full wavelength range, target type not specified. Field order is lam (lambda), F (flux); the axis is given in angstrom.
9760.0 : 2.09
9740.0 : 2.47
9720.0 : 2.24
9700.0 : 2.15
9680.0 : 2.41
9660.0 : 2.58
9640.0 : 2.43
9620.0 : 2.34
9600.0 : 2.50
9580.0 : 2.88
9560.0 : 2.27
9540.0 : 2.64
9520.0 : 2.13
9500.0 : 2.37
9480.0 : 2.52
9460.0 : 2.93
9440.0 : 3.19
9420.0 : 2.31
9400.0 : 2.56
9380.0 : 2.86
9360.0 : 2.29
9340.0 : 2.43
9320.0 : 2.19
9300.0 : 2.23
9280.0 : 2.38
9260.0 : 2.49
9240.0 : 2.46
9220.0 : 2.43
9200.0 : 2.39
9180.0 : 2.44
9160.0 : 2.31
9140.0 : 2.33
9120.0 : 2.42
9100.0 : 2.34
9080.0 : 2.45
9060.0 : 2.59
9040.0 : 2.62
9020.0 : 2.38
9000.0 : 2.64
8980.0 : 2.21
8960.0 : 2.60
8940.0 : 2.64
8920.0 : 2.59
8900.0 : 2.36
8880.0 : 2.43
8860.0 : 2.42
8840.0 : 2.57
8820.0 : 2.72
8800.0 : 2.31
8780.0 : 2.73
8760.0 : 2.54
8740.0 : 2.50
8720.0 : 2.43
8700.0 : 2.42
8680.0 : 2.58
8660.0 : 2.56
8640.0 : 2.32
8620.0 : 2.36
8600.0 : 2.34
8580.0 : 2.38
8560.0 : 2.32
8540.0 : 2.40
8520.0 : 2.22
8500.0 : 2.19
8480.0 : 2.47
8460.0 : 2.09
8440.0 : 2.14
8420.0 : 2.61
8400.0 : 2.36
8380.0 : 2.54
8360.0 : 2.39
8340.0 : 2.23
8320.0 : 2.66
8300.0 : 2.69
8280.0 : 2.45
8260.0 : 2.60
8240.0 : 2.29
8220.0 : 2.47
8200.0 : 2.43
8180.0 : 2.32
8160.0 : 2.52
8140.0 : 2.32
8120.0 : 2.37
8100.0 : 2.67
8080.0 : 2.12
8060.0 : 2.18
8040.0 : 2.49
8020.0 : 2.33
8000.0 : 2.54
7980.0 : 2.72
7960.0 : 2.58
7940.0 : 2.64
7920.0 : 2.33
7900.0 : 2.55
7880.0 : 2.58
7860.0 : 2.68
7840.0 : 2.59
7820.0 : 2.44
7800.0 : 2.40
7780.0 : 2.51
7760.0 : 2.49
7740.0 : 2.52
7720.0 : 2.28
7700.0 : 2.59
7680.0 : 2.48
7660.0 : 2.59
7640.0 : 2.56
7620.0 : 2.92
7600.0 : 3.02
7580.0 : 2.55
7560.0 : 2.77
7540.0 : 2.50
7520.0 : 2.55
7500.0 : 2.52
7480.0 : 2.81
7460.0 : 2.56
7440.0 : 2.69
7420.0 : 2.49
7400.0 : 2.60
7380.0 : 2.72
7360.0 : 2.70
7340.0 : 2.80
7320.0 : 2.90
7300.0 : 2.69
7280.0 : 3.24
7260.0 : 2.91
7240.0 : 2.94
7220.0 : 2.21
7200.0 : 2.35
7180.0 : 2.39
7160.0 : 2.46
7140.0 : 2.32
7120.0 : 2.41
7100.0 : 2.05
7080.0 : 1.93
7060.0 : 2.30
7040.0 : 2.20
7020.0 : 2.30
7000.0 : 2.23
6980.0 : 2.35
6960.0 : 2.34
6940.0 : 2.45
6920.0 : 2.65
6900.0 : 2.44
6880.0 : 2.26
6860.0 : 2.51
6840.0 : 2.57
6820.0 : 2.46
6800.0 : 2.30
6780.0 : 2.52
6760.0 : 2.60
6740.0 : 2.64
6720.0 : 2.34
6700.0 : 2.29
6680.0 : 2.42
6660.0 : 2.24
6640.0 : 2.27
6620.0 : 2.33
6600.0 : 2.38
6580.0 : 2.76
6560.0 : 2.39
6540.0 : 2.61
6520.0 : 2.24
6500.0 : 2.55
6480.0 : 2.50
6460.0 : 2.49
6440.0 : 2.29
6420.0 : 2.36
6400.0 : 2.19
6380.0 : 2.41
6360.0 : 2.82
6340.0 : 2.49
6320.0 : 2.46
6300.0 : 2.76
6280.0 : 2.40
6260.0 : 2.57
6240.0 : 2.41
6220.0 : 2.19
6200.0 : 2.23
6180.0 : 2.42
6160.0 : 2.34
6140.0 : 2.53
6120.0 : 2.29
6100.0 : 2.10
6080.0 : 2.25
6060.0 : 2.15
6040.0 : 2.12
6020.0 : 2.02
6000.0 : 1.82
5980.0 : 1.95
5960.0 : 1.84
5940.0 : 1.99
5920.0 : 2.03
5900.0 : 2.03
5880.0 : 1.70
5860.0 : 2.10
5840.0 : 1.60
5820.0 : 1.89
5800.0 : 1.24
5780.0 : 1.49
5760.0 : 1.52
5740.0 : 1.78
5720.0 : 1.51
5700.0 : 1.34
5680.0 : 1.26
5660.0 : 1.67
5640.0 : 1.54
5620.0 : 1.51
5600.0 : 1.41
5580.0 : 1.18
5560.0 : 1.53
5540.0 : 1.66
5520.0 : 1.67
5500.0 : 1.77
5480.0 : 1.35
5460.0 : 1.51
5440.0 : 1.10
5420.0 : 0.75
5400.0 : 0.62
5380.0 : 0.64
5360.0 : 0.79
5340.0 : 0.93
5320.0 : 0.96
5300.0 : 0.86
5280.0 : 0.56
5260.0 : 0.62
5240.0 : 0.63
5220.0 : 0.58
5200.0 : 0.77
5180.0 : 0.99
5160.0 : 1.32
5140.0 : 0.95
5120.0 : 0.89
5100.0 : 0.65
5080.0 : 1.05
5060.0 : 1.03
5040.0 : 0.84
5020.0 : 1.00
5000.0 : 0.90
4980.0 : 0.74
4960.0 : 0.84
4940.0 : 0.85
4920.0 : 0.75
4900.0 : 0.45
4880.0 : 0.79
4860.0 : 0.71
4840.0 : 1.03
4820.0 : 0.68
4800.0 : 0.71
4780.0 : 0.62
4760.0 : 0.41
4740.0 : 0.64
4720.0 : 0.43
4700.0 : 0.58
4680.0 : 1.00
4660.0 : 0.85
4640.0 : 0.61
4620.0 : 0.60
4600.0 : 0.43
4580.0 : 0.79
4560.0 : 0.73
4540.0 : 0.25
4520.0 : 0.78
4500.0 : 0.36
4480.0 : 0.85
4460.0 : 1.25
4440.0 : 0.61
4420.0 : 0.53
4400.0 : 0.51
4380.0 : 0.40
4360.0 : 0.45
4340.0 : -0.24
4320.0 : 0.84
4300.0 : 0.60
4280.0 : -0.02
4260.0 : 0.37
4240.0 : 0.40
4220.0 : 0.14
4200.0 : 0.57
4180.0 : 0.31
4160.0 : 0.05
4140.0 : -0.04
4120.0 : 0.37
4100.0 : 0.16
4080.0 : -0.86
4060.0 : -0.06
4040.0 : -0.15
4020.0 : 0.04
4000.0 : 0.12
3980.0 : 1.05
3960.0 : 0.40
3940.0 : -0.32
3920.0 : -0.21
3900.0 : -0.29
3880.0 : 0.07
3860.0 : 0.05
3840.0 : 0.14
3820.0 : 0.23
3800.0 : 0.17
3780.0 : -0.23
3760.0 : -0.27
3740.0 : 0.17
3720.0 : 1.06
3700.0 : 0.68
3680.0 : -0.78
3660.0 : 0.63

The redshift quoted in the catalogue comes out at 0.368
